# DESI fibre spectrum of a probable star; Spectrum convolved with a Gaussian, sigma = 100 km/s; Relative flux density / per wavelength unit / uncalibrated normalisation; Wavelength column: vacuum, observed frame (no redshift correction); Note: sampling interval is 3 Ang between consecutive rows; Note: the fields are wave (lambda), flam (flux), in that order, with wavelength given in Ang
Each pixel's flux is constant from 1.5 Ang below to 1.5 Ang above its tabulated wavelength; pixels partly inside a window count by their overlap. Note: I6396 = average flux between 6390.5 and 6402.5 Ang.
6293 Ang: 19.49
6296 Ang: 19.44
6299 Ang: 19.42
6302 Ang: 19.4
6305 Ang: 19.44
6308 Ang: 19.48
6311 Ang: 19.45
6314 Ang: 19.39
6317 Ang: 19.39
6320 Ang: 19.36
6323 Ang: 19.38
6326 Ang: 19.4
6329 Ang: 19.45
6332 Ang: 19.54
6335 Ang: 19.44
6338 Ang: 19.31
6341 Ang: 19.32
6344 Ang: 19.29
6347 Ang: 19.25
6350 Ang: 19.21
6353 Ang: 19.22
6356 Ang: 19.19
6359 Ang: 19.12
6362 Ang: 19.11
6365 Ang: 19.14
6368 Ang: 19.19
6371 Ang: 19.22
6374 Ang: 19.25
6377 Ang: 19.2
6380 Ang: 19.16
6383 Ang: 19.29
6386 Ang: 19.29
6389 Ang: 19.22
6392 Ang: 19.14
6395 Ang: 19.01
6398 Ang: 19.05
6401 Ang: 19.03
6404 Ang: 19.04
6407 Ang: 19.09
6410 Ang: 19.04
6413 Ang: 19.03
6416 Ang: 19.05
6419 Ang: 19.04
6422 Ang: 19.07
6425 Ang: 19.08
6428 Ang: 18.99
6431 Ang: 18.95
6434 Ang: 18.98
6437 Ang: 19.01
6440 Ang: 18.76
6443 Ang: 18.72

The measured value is 19.1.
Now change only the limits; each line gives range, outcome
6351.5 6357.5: 19.2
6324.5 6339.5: 19.4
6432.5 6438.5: 19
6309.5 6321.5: 19.4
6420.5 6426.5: 19.1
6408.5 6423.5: 19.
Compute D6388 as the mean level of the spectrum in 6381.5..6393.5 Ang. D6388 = 19.2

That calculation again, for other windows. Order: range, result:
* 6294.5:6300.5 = 19.4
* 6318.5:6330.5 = 19.4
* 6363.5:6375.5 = 19.2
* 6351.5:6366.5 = 19.2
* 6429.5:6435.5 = 19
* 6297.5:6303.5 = 19.4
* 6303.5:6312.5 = 19.5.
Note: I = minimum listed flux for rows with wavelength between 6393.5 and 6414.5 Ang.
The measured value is 19.01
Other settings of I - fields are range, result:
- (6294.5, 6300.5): 19.42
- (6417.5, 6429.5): 18.99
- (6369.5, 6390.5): 19.16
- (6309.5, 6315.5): 19.39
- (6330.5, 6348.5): 19.25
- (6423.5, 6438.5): 18.95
